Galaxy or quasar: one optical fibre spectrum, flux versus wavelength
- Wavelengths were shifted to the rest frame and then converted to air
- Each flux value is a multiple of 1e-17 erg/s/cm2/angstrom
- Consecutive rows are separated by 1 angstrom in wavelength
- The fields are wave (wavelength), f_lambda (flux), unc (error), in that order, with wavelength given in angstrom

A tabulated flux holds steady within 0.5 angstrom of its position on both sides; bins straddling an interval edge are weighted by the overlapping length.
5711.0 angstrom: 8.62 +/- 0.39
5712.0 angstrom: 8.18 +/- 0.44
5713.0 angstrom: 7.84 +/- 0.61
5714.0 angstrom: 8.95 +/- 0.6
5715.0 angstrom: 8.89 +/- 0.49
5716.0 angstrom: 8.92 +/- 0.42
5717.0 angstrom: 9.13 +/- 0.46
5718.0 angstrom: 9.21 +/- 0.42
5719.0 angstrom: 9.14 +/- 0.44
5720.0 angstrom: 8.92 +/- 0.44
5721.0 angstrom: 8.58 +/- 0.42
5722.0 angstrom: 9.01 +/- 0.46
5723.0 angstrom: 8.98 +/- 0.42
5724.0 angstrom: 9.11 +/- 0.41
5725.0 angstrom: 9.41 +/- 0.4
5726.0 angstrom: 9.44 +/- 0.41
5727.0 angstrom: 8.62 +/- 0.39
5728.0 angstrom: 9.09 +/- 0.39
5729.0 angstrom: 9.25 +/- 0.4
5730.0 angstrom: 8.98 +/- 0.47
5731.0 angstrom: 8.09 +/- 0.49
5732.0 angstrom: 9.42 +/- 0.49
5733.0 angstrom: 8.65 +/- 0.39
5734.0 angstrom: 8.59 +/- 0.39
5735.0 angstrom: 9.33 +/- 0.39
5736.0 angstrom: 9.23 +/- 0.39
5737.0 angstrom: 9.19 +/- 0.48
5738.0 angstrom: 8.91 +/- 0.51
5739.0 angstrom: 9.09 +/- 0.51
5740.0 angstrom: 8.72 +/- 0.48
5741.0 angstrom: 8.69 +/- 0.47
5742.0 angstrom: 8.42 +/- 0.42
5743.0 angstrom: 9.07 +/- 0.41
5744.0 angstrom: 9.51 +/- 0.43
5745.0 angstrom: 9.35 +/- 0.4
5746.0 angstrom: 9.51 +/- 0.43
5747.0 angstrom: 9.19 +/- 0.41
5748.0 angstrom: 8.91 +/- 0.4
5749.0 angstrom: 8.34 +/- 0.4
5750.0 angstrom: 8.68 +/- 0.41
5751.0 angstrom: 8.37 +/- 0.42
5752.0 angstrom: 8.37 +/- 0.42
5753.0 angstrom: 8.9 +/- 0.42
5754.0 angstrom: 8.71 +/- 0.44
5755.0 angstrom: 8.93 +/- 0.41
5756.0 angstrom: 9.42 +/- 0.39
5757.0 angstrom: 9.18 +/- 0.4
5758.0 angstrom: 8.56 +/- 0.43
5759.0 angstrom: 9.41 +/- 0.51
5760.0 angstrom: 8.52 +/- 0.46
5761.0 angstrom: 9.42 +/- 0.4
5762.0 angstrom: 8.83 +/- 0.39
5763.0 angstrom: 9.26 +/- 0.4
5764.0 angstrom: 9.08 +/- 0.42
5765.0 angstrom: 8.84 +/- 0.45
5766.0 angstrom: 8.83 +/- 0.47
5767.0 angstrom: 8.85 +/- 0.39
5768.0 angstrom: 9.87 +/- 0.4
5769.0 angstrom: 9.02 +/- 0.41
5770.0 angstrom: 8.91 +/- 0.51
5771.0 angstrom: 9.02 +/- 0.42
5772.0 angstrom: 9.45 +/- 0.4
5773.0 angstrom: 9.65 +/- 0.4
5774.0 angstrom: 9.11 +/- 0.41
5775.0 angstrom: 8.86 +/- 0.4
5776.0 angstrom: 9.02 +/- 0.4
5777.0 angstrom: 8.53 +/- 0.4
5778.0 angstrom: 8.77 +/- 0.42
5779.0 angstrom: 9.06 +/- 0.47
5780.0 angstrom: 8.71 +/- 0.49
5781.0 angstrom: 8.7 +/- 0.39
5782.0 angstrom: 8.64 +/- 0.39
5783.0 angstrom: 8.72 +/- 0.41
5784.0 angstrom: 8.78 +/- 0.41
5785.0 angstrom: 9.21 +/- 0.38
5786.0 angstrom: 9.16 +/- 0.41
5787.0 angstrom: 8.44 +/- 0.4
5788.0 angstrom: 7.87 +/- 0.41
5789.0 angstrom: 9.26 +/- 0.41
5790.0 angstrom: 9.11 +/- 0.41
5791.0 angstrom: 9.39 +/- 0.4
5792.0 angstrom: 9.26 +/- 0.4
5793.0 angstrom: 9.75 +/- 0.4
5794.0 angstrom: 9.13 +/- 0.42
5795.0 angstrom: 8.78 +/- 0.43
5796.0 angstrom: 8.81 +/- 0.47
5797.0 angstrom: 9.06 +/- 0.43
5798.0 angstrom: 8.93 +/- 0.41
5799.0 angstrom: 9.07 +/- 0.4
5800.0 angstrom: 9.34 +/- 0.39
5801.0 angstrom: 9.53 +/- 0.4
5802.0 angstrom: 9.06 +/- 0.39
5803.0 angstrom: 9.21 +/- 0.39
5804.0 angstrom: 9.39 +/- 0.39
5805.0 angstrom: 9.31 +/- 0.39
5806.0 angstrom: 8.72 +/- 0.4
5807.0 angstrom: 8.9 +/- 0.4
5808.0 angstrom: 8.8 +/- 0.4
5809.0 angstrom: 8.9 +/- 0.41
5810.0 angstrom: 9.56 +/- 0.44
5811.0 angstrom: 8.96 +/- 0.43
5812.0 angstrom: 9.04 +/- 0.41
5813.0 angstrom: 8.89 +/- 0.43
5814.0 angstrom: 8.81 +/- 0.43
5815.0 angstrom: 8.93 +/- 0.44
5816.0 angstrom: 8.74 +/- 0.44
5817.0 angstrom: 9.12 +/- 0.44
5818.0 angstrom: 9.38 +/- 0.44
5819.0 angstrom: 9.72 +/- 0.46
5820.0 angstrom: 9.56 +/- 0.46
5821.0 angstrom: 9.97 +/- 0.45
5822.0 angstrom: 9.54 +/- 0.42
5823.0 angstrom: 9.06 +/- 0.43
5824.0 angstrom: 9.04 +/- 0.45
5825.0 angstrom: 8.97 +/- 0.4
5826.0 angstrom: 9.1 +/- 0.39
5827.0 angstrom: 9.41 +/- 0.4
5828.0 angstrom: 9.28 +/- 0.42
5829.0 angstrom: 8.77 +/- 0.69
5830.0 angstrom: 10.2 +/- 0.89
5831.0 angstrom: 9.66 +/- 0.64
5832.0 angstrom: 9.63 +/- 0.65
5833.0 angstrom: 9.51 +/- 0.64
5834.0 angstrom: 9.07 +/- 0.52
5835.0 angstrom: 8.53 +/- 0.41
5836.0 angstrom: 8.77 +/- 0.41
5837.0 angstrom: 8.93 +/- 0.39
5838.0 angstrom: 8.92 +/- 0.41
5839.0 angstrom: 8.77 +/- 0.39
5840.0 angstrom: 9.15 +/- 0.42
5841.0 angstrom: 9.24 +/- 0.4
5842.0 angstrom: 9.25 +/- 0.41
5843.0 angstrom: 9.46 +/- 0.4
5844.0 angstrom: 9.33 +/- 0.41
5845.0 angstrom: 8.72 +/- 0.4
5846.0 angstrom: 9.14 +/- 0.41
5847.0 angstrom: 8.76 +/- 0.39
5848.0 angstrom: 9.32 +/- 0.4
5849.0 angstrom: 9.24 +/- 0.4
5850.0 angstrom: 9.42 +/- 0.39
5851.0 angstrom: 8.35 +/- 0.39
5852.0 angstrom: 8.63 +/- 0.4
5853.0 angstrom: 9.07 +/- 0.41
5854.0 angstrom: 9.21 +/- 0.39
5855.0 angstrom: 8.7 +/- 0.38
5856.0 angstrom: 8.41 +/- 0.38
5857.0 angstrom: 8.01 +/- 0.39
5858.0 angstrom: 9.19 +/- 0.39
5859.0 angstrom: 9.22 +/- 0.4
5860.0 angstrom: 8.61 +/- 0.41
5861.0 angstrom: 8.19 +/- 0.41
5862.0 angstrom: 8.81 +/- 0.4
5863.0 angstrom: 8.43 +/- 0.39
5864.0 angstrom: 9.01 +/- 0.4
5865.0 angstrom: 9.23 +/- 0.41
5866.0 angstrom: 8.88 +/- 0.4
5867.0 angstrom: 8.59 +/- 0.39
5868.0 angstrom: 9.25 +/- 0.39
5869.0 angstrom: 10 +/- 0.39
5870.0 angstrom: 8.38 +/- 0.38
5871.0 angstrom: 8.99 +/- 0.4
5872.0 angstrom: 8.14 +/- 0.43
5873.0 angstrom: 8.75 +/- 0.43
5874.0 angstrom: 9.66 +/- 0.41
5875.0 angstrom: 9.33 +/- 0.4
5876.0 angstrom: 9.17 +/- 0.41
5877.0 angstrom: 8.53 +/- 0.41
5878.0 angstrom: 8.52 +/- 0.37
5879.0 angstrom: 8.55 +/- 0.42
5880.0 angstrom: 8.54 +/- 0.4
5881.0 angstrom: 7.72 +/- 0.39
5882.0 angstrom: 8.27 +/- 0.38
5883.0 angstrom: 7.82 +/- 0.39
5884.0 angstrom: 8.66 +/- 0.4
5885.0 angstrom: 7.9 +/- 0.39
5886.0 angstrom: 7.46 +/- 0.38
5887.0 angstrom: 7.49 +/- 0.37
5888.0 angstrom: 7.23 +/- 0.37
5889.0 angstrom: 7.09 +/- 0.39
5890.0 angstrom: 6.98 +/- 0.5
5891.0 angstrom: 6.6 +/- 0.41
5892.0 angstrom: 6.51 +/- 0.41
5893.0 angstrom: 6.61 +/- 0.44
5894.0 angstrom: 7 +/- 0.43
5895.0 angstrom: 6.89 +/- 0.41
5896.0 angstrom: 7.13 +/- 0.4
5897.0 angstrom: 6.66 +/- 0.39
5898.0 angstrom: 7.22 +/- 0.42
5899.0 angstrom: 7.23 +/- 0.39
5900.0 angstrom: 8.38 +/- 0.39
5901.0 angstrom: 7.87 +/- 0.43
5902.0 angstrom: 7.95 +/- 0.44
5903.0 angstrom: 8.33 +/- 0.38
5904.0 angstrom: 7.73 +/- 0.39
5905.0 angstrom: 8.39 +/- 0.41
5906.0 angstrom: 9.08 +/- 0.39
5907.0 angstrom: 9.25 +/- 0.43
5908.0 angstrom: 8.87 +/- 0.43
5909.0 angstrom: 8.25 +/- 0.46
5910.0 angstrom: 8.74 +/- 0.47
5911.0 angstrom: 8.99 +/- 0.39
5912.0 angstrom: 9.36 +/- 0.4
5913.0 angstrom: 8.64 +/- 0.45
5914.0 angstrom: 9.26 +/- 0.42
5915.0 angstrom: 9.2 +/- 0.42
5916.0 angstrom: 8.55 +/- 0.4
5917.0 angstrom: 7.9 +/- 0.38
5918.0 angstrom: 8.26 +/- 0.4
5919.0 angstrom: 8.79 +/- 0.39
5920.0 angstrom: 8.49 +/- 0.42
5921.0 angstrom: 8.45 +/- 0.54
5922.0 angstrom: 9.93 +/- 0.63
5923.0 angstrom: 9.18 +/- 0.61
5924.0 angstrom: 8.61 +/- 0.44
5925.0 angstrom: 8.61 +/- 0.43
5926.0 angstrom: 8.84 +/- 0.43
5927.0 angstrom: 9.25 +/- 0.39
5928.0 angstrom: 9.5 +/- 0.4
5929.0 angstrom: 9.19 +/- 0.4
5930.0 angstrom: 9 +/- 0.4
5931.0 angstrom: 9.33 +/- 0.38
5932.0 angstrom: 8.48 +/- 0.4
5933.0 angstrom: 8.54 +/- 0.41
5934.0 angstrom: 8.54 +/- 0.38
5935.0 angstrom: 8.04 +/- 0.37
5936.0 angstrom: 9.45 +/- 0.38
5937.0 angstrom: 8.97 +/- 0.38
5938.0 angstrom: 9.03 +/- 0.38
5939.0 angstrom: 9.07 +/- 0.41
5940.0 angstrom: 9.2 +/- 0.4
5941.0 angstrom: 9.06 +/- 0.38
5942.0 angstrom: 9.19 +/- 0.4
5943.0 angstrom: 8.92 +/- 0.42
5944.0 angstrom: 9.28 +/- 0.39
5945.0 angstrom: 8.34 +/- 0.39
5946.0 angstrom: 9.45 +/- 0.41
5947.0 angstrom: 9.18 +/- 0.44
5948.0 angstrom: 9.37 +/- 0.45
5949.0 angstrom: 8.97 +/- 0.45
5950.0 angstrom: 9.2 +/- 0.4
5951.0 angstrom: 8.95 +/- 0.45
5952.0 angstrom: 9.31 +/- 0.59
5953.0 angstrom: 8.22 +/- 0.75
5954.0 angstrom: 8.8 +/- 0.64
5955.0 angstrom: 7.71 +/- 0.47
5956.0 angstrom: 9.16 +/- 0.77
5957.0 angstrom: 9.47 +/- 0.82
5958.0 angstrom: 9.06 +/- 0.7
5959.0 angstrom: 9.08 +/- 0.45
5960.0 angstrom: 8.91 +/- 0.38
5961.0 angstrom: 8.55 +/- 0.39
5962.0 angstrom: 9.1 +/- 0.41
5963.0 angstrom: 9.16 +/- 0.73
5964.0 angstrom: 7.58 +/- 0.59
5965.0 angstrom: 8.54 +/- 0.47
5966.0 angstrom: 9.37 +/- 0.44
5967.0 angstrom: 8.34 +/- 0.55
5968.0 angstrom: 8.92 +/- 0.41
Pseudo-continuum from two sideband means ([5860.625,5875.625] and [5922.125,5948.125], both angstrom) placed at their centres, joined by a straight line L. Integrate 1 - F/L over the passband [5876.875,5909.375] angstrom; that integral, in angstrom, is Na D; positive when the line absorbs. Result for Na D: 4.3 angstrom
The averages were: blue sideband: 8.92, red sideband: 8.99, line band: 7.77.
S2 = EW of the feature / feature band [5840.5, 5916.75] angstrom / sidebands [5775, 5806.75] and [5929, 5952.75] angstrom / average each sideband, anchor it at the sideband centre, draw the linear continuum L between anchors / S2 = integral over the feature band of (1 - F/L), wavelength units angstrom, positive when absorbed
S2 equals 4.7 angstrom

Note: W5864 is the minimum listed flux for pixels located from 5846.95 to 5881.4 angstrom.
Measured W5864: 7.72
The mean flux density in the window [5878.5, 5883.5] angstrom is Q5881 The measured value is 8.18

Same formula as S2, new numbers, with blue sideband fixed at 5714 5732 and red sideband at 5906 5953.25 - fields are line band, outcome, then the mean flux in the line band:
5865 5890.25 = 1.5 angstrom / 8.43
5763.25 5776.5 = -0.2 angstrom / 9.12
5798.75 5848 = -1.1 angstrom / 9.17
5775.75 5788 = 0.3 angstrom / 8.77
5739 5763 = 0.2 angstrom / 8.92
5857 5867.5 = 0.2 angstrom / 8.78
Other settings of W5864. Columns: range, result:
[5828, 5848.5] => 8.53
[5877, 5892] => 6.51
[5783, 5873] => 7.87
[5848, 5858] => 8.01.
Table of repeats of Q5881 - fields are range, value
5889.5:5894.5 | 6.74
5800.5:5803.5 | 9.27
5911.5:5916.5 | 9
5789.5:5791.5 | 9.25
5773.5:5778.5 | 8.86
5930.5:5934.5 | 8.72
